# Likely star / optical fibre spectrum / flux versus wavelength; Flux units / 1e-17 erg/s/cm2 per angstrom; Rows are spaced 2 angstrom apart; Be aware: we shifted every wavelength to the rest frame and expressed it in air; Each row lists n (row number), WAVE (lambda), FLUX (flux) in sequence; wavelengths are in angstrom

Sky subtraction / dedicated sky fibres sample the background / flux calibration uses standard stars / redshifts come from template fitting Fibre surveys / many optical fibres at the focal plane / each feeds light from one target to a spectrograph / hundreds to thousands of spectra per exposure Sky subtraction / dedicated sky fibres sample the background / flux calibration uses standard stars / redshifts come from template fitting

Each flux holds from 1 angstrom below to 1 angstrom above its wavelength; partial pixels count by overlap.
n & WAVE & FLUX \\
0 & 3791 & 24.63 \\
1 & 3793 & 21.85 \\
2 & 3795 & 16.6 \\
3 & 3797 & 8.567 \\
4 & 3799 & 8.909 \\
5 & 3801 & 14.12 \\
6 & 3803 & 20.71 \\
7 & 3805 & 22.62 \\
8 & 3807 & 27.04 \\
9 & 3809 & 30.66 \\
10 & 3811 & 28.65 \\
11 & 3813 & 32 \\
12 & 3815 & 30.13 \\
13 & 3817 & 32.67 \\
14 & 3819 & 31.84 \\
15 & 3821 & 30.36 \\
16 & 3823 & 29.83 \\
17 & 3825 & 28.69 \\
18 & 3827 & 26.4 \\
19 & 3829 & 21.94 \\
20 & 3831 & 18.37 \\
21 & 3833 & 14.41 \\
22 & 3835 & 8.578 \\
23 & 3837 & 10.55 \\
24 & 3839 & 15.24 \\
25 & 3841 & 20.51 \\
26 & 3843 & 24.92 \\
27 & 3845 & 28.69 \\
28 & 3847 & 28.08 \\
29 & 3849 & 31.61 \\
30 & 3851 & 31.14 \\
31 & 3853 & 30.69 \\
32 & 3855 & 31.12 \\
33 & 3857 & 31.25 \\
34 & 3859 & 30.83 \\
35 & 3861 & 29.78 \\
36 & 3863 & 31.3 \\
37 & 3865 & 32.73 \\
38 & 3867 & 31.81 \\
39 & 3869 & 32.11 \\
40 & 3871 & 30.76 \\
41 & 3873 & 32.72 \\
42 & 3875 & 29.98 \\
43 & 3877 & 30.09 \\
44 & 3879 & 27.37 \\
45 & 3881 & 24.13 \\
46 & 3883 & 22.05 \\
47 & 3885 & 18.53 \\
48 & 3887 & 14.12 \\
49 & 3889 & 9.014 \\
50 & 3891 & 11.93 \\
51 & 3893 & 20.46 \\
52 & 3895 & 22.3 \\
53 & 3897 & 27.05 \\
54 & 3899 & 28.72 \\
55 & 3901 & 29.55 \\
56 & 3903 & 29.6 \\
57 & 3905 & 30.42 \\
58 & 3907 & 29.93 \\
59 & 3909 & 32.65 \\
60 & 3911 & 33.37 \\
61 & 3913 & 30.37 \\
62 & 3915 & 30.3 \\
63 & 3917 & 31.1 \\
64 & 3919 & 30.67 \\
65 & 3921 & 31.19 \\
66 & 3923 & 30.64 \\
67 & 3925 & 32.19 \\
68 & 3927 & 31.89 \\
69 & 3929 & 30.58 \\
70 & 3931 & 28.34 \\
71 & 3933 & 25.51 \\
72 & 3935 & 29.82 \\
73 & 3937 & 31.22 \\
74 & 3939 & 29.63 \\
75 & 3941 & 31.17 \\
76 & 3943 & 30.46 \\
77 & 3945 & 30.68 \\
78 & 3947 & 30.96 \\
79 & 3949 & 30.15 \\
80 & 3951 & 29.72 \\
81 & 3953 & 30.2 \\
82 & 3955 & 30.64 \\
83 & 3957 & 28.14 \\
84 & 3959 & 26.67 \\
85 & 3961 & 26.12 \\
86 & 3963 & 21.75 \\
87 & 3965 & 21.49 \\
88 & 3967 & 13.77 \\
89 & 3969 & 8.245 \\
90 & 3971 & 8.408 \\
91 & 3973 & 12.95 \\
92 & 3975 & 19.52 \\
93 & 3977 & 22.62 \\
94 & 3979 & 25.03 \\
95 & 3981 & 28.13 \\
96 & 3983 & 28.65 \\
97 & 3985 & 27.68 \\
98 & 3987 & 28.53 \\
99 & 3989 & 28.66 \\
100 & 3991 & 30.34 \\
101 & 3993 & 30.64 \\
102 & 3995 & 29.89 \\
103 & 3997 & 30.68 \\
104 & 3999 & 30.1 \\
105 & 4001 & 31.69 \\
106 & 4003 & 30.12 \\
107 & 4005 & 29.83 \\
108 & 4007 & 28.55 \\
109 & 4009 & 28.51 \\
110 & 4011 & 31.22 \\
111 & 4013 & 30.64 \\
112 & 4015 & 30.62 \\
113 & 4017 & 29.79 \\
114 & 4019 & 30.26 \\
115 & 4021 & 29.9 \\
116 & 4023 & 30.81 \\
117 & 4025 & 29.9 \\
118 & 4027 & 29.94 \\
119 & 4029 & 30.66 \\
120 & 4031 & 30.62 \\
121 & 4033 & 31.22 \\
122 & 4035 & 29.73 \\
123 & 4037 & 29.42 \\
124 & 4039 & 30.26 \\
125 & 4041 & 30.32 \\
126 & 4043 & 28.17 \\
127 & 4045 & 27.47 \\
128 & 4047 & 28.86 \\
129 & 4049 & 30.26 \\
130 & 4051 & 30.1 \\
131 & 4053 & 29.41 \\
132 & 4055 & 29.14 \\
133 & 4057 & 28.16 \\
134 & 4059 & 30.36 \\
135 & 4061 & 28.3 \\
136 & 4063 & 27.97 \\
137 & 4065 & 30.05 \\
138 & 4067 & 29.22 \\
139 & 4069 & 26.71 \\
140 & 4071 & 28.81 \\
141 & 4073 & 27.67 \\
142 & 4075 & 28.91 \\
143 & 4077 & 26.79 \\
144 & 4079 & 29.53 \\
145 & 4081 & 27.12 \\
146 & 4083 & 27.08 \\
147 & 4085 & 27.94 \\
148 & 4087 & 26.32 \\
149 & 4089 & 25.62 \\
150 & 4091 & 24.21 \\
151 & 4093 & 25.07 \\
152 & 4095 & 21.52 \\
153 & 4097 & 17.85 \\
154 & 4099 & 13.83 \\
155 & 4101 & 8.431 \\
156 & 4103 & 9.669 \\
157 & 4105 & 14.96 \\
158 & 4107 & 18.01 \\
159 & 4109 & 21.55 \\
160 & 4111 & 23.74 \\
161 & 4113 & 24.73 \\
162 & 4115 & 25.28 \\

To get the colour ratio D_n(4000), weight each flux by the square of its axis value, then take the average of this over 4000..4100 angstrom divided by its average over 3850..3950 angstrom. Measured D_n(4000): 1.07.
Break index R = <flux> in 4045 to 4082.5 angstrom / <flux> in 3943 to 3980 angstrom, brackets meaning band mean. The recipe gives 1.23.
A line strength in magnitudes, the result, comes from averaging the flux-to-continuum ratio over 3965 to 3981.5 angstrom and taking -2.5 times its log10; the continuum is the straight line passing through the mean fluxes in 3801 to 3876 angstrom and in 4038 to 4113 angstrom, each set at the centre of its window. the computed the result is 0.45 mag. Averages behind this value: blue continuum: 26.9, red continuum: 25.4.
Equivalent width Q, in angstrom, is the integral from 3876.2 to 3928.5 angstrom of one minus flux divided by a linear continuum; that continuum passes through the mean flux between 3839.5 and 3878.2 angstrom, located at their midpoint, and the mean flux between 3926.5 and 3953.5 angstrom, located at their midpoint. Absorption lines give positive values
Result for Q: 5.87 angstrom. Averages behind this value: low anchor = 29.8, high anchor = 30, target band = 26.5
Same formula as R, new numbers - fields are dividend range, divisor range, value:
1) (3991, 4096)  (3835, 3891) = 1.12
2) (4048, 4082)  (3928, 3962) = 0.98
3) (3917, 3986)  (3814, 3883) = 0.98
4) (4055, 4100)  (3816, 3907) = 1.03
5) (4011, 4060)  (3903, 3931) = 0.96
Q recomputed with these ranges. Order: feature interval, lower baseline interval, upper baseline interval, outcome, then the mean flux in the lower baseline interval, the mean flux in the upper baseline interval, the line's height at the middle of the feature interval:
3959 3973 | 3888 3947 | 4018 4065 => 5.7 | 28.3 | 29.6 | 28.8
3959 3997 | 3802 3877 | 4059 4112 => 3.0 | 27.1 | 23.9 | 25.3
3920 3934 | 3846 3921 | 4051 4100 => -1.2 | 27.9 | 26.6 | 27.6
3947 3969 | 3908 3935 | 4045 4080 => 3.6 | 30.6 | 28.8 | 30.2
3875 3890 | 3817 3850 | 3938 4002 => 1.8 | 23.4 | 26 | 24.4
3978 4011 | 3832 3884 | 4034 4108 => -4.0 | 26.6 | 25.8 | 26.1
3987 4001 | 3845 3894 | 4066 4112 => -3.0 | 26.9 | 23.1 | 24.7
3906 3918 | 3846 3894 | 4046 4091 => -1.8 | 26.8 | 28.3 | 27.1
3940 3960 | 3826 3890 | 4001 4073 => -1.8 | 25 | 29.6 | 27.4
